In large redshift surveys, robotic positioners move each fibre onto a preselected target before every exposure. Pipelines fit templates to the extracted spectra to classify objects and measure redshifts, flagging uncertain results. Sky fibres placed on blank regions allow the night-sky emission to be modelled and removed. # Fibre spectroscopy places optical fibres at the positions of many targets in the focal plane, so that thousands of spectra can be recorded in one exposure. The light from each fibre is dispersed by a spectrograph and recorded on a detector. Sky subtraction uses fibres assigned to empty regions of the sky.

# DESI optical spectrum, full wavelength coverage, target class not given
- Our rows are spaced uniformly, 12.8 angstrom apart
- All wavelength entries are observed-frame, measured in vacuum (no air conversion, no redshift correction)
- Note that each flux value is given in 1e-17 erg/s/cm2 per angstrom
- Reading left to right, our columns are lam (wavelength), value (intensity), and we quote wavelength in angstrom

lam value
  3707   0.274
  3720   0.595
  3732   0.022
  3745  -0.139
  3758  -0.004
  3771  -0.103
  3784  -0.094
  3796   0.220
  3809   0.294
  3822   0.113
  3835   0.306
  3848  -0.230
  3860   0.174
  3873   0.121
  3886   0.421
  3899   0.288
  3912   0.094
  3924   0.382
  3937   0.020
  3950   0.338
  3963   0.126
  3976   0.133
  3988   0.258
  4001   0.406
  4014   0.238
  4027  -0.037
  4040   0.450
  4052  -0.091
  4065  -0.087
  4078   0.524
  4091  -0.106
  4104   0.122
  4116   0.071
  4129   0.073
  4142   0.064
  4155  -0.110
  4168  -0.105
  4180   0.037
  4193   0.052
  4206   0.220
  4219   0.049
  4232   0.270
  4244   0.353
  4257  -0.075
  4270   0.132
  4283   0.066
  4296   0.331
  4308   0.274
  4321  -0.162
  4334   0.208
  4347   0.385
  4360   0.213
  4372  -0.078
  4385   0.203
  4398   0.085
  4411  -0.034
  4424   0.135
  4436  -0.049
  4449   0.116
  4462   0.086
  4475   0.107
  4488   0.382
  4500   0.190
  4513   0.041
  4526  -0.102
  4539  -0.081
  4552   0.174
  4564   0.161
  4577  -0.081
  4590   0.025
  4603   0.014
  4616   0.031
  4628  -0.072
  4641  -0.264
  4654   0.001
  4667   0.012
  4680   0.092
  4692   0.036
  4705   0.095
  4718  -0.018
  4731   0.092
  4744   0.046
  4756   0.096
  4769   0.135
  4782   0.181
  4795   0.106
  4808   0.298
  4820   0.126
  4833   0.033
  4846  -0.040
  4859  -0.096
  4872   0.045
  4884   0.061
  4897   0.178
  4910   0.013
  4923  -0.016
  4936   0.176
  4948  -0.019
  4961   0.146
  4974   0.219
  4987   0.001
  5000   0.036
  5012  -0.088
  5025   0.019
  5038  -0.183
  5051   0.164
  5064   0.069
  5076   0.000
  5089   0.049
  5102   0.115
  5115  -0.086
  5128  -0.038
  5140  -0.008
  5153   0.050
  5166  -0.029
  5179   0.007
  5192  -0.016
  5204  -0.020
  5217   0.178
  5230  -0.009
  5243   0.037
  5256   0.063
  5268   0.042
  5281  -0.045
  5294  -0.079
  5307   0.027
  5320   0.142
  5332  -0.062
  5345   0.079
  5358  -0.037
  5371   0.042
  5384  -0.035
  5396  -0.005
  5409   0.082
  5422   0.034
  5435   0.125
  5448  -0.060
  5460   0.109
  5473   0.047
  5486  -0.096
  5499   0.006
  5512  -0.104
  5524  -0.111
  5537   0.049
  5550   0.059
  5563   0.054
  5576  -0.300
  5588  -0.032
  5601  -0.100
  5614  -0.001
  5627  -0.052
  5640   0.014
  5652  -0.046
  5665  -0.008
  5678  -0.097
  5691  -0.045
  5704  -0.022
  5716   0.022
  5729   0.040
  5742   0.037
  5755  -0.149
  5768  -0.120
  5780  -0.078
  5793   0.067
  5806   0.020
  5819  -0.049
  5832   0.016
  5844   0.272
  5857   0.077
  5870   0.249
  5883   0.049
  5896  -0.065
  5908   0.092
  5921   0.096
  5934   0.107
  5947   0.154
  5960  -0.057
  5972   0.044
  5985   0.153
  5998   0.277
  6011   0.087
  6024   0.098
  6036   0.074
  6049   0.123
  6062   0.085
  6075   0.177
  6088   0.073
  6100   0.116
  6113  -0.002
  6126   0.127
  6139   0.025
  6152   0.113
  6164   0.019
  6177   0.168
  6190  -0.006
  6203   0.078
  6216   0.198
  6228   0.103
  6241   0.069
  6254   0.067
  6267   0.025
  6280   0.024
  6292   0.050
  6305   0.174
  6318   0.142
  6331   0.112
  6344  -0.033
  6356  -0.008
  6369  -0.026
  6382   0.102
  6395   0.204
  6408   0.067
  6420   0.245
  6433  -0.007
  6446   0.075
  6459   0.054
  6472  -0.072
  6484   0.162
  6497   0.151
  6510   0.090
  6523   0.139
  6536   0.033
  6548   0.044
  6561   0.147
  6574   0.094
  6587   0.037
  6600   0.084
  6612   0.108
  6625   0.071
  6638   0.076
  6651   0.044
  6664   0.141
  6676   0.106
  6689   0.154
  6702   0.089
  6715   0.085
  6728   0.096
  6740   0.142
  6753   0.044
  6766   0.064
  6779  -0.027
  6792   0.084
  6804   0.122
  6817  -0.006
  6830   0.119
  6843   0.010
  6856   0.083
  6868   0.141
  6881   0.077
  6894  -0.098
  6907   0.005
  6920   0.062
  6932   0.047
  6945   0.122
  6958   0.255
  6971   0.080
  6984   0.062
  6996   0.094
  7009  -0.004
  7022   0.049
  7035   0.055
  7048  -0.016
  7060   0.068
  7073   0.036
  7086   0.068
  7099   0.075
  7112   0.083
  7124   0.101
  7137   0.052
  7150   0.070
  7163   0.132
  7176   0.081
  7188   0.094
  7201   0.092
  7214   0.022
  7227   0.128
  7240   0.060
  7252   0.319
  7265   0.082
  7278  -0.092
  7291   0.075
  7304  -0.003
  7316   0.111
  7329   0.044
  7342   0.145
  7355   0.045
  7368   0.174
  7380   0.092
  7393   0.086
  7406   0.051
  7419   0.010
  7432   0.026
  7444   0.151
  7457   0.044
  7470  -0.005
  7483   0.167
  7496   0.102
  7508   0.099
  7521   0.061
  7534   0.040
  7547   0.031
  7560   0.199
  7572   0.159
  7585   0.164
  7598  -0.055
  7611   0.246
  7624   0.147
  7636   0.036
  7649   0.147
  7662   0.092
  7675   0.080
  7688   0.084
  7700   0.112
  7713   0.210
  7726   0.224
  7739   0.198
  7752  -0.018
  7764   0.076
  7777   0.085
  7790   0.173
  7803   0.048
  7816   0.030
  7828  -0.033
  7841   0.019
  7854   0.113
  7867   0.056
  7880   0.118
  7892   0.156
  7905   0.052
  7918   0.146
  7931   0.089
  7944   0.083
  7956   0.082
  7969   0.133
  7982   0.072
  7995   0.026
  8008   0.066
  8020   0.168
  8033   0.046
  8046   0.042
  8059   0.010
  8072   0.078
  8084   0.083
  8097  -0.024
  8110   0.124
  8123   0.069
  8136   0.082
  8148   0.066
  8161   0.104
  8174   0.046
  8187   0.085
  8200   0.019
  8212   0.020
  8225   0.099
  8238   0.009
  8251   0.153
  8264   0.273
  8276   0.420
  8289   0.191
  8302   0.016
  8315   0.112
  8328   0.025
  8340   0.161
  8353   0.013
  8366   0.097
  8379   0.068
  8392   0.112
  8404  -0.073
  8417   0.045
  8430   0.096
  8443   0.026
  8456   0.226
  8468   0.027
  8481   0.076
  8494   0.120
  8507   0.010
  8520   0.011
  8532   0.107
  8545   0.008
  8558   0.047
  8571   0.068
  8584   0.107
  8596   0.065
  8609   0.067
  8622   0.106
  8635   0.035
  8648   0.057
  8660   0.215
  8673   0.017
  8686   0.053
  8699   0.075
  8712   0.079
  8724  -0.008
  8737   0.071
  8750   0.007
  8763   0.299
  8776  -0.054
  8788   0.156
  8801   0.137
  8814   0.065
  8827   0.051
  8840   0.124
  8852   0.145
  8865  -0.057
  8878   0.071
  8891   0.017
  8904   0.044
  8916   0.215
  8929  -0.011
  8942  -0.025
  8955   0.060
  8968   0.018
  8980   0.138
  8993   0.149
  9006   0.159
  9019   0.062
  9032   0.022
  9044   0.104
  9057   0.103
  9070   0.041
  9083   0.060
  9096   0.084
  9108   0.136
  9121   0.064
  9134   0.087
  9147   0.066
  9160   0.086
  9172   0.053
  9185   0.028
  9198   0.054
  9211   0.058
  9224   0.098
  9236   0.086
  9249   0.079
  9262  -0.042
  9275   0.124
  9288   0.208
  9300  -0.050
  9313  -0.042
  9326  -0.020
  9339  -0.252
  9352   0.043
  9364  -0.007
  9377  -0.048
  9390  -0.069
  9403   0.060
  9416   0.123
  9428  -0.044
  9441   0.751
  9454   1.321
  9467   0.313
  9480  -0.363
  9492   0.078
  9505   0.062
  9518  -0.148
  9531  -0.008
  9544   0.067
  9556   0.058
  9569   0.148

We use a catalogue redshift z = 1.22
